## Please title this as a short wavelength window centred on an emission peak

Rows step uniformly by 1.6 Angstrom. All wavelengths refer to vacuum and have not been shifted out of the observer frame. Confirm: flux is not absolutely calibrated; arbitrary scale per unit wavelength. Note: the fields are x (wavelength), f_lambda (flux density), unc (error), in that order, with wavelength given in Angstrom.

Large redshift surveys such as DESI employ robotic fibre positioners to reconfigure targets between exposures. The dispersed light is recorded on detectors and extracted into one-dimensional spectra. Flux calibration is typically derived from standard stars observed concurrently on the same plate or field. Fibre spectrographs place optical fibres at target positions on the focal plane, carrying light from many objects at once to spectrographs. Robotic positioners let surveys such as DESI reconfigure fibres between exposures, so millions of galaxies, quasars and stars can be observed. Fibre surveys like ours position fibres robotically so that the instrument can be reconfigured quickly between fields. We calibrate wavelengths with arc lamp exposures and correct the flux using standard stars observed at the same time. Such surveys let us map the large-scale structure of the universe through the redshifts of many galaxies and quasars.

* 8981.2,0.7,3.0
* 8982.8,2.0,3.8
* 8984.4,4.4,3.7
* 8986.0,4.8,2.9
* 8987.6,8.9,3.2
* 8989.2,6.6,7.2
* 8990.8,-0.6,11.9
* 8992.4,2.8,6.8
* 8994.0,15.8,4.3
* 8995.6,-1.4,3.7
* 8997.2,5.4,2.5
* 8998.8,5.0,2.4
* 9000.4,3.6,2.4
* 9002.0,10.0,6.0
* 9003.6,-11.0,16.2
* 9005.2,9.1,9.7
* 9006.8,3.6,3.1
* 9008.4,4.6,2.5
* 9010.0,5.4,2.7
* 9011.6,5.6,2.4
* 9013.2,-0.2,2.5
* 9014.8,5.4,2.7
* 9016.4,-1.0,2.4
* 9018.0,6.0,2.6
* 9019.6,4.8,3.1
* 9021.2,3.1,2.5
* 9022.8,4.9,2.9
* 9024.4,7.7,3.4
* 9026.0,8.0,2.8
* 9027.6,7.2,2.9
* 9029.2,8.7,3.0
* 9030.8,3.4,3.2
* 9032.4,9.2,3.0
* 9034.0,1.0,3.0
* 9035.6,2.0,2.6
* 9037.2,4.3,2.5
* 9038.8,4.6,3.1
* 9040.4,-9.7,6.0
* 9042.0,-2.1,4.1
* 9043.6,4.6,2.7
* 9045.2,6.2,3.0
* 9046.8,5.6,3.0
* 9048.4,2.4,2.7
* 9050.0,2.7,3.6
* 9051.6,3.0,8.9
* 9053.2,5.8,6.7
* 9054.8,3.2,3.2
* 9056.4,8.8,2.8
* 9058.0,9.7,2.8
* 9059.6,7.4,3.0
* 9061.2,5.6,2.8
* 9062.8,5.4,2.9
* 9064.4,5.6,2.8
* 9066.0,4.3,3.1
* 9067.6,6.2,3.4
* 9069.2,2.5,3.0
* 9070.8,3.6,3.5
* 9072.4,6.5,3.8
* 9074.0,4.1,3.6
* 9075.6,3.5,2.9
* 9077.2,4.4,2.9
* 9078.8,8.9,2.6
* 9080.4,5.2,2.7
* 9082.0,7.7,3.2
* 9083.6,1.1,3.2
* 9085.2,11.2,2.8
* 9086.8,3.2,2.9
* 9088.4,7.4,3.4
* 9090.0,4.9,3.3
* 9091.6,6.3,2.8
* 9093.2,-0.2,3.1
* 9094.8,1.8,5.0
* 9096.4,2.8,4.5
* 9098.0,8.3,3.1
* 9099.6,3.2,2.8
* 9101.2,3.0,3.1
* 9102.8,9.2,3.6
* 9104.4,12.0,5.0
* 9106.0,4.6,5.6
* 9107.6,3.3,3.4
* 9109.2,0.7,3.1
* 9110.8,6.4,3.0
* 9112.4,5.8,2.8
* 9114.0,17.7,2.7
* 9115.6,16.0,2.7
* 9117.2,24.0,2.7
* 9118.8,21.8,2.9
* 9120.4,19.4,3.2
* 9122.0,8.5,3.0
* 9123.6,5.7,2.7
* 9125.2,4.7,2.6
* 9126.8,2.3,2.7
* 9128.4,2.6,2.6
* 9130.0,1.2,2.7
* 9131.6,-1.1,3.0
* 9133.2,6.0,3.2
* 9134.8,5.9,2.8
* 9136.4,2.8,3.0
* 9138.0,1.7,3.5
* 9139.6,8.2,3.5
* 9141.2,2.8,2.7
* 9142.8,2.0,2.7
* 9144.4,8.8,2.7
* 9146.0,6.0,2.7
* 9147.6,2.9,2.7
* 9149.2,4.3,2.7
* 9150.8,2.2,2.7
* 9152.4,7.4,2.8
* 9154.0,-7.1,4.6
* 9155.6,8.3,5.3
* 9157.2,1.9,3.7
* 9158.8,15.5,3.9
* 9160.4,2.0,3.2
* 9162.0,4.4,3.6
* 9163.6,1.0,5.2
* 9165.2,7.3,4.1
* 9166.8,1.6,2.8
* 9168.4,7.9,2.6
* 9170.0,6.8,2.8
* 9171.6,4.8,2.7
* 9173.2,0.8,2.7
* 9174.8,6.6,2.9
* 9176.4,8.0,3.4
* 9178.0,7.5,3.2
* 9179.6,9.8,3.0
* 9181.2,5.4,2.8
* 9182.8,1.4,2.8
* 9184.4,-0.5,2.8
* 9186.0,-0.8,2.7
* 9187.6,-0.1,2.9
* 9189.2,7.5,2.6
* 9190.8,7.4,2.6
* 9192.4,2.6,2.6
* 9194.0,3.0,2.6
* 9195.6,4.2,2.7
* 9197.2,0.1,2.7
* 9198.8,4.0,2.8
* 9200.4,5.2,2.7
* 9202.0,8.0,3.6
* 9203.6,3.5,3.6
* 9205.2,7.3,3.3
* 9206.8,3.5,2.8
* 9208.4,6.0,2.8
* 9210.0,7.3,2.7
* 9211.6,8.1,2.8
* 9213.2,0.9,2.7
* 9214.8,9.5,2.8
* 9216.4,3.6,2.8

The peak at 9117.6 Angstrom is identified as [O III]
